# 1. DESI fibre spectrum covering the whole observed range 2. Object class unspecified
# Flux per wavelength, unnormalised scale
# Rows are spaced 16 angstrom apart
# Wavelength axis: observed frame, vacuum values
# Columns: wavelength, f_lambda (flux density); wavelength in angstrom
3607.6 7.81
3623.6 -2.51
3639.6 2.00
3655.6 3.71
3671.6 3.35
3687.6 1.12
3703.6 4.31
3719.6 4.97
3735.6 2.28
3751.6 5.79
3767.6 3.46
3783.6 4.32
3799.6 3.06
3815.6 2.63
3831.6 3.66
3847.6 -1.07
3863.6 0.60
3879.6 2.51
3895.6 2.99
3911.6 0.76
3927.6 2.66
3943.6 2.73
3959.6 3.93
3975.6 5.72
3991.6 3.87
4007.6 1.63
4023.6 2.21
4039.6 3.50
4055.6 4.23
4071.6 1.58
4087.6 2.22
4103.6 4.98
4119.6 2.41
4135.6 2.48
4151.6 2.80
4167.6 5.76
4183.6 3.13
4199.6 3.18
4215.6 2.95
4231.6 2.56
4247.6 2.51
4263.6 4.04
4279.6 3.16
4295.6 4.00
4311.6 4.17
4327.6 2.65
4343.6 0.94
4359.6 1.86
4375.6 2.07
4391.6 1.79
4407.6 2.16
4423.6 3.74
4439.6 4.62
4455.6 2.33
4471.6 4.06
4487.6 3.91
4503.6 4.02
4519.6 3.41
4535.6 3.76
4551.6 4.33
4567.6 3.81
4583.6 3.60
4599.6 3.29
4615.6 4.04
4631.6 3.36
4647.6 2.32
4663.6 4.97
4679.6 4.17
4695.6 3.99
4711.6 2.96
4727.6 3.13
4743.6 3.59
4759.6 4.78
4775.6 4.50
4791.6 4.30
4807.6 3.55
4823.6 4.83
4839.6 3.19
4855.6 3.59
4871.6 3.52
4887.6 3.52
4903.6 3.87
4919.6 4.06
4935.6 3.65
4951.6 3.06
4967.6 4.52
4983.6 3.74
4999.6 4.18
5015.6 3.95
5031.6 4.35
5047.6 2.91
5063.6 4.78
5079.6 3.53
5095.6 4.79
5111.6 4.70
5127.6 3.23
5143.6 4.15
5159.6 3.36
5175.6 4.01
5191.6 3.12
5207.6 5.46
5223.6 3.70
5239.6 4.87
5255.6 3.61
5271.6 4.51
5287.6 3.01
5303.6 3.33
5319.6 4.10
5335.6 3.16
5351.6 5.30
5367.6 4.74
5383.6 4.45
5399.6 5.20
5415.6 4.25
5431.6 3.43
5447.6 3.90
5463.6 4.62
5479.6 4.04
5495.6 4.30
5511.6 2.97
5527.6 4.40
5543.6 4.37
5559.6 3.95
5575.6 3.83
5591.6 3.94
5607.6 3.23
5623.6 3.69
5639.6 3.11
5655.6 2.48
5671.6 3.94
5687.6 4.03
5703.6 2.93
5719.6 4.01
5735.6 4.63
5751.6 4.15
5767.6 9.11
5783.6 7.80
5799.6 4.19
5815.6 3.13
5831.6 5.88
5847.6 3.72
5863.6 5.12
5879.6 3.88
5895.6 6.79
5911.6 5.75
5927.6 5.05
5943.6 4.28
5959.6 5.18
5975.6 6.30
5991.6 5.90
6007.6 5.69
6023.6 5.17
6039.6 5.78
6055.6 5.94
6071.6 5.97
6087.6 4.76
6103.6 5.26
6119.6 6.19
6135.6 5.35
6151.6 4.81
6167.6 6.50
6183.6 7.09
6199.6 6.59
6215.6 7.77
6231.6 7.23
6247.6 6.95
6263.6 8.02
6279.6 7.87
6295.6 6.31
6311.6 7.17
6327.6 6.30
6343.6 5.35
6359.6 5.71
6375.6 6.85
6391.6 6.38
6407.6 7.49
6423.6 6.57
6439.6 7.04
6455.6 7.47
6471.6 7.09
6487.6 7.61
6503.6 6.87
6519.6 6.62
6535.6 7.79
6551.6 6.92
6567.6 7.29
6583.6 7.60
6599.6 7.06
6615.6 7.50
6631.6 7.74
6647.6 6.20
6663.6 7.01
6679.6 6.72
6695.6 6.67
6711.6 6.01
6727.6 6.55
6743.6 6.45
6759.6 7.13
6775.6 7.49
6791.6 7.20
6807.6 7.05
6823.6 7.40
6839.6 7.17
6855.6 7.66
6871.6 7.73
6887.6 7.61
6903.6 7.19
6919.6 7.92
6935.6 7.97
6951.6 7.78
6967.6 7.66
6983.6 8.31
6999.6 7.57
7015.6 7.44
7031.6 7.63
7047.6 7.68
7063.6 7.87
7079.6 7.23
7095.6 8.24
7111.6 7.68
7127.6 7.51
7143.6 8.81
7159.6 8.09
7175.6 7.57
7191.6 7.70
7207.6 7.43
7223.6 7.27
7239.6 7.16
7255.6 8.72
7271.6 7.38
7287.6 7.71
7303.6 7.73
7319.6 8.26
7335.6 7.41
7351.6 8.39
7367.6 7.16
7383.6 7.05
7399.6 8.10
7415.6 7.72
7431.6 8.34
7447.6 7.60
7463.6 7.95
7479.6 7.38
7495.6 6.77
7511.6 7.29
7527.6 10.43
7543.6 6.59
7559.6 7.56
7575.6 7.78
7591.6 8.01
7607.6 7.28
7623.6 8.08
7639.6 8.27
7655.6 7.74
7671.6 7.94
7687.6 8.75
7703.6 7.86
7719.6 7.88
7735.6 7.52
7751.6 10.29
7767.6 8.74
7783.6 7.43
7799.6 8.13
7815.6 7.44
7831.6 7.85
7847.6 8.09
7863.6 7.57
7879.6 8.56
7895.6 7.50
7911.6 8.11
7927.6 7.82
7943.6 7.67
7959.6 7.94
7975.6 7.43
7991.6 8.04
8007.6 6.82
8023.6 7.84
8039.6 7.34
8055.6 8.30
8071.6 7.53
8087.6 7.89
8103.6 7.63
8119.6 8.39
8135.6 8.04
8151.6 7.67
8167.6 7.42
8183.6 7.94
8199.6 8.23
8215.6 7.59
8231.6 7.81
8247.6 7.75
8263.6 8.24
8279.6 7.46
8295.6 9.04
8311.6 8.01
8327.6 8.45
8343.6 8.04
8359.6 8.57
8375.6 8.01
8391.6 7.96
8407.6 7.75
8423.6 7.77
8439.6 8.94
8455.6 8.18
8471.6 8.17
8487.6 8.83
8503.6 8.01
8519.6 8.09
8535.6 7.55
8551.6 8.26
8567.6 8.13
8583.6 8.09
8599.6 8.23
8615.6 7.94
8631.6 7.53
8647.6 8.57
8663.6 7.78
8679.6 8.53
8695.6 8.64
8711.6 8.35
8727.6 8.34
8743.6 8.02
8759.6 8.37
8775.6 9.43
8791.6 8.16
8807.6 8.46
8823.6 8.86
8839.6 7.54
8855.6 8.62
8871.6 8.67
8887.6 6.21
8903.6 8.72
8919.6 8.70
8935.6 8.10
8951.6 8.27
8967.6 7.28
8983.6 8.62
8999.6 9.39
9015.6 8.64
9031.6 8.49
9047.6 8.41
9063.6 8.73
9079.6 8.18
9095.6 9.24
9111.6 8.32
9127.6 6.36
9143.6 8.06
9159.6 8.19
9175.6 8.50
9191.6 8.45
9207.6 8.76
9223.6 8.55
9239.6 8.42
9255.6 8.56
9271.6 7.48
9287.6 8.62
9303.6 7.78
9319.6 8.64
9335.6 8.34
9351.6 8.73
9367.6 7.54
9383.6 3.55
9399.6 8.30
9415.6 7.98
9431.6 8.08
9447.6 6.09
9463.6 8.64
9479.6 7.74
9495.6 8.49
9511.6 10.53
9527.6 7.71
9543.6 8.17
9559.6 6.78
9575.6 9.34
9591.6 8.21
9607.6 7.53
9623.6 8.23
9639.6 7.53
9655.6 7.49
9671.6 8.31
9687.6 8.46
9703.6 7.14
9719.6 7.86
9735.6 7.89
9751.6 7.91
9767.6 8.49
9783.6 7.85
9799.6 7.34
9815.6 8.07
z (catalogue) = 0.55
